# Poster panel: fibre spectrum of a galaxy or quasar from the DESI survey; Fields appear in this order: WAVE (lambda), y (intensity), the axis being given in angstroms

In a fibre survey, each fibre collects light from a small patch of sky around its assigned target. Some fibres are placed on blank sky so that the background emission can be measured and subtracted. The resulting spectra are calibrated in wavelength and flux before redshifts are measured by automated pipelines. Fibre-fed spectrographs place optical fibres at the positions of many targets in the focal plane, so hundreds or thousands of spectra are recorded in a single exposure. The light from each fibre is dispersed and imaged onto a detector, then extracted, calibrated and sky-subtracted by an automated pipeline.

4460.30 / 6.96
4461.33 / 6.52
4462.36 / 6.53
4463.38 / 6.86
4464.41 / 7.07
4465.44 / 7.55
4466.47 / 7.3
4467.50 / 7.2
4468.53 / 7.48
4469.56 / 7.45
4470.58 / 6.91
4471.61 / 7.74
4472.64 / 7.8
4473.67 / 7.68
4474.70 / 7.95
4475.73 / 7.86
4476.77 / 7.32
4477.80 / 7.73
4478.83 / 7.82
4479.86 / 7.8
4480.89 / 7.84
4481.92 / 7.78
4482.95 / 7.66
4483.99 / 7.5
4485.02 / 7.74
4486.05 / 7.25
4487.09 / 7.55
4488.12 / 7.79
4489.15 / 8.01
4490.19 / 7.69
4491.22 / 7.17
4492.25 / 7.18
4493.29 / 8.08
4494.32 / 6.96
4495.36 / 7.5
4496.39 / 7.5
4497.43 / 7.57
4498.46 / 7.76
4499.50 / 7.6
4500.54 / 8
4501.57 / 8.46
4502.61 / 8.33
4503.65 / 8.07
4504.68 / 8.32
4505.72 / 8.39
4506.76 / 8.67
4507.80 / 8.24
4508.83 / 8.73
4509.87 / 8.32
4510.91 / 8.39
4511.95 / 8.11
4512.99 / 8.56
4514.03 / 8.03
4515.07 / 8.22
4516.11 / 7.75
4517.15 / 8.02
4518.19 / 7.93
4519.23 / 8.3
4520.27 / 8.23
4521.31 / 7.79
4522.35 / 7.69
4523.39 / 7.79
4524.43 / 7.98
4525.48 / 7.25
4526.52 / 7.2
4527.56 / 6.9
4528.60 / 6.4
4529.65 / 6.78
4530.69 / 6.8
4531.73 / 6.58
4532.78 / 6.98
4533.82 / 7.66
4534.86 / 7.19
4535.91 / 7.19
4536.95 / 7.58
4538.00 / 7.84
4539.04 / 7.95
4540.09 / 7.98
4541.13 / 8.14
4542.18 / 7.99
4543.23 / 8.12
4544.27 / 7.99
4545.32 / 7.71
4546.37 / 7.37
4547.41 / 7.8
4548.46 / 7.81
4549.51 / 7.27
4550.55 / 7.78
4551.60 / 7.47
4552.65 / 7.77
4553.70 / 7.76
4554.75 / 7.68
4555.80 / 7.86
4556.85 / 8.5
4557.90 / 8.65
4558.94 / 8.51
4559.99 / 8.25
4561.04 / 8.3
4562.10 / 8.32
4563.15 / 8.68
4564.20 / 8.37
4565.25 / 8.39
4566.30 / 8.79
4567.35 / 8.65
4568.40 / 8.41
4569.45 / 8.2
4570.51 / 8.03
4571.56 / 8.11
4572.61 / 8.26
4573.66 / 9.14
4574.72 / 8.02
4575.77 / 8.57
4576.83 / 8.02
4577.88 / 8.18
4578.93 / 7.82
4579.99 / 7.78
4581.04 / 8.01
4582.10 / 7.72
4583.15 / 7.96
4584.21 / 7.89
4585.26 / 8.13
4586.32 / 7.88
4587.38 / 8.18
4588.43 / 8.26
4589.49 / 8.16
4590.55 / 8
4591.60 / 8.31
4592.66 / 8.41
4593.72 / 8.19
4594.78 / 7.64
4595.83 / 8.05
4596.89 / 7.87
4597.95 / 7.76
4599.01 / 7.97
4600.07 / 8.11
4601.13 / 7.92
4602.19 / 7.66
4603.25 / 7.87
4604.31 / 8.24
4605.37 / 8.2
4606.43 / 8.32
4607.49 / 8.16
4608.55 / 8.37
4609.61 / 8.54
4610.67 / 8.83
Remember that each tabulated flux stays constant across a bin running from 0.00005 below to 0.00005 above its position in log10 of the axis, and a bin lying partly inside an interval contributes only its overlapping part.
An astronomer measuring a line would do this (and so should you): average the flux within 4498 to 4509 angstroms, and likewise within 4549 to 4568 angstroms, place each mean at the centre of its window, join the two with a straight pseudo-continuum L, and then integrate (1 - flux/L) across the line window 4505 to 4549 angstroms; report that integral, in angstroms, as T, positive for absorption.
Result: 2.3 angstroms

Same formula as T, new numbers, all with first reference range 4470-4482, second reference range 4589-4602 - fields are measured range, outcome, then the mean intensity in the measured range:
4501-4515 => -1.0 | 8.35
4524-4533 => 1.0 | 6.97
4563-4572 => -0.5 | 8.4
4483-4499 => 0.4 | 7.55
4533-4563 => 0.1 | 7.87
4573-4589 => -0.3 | 8.1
